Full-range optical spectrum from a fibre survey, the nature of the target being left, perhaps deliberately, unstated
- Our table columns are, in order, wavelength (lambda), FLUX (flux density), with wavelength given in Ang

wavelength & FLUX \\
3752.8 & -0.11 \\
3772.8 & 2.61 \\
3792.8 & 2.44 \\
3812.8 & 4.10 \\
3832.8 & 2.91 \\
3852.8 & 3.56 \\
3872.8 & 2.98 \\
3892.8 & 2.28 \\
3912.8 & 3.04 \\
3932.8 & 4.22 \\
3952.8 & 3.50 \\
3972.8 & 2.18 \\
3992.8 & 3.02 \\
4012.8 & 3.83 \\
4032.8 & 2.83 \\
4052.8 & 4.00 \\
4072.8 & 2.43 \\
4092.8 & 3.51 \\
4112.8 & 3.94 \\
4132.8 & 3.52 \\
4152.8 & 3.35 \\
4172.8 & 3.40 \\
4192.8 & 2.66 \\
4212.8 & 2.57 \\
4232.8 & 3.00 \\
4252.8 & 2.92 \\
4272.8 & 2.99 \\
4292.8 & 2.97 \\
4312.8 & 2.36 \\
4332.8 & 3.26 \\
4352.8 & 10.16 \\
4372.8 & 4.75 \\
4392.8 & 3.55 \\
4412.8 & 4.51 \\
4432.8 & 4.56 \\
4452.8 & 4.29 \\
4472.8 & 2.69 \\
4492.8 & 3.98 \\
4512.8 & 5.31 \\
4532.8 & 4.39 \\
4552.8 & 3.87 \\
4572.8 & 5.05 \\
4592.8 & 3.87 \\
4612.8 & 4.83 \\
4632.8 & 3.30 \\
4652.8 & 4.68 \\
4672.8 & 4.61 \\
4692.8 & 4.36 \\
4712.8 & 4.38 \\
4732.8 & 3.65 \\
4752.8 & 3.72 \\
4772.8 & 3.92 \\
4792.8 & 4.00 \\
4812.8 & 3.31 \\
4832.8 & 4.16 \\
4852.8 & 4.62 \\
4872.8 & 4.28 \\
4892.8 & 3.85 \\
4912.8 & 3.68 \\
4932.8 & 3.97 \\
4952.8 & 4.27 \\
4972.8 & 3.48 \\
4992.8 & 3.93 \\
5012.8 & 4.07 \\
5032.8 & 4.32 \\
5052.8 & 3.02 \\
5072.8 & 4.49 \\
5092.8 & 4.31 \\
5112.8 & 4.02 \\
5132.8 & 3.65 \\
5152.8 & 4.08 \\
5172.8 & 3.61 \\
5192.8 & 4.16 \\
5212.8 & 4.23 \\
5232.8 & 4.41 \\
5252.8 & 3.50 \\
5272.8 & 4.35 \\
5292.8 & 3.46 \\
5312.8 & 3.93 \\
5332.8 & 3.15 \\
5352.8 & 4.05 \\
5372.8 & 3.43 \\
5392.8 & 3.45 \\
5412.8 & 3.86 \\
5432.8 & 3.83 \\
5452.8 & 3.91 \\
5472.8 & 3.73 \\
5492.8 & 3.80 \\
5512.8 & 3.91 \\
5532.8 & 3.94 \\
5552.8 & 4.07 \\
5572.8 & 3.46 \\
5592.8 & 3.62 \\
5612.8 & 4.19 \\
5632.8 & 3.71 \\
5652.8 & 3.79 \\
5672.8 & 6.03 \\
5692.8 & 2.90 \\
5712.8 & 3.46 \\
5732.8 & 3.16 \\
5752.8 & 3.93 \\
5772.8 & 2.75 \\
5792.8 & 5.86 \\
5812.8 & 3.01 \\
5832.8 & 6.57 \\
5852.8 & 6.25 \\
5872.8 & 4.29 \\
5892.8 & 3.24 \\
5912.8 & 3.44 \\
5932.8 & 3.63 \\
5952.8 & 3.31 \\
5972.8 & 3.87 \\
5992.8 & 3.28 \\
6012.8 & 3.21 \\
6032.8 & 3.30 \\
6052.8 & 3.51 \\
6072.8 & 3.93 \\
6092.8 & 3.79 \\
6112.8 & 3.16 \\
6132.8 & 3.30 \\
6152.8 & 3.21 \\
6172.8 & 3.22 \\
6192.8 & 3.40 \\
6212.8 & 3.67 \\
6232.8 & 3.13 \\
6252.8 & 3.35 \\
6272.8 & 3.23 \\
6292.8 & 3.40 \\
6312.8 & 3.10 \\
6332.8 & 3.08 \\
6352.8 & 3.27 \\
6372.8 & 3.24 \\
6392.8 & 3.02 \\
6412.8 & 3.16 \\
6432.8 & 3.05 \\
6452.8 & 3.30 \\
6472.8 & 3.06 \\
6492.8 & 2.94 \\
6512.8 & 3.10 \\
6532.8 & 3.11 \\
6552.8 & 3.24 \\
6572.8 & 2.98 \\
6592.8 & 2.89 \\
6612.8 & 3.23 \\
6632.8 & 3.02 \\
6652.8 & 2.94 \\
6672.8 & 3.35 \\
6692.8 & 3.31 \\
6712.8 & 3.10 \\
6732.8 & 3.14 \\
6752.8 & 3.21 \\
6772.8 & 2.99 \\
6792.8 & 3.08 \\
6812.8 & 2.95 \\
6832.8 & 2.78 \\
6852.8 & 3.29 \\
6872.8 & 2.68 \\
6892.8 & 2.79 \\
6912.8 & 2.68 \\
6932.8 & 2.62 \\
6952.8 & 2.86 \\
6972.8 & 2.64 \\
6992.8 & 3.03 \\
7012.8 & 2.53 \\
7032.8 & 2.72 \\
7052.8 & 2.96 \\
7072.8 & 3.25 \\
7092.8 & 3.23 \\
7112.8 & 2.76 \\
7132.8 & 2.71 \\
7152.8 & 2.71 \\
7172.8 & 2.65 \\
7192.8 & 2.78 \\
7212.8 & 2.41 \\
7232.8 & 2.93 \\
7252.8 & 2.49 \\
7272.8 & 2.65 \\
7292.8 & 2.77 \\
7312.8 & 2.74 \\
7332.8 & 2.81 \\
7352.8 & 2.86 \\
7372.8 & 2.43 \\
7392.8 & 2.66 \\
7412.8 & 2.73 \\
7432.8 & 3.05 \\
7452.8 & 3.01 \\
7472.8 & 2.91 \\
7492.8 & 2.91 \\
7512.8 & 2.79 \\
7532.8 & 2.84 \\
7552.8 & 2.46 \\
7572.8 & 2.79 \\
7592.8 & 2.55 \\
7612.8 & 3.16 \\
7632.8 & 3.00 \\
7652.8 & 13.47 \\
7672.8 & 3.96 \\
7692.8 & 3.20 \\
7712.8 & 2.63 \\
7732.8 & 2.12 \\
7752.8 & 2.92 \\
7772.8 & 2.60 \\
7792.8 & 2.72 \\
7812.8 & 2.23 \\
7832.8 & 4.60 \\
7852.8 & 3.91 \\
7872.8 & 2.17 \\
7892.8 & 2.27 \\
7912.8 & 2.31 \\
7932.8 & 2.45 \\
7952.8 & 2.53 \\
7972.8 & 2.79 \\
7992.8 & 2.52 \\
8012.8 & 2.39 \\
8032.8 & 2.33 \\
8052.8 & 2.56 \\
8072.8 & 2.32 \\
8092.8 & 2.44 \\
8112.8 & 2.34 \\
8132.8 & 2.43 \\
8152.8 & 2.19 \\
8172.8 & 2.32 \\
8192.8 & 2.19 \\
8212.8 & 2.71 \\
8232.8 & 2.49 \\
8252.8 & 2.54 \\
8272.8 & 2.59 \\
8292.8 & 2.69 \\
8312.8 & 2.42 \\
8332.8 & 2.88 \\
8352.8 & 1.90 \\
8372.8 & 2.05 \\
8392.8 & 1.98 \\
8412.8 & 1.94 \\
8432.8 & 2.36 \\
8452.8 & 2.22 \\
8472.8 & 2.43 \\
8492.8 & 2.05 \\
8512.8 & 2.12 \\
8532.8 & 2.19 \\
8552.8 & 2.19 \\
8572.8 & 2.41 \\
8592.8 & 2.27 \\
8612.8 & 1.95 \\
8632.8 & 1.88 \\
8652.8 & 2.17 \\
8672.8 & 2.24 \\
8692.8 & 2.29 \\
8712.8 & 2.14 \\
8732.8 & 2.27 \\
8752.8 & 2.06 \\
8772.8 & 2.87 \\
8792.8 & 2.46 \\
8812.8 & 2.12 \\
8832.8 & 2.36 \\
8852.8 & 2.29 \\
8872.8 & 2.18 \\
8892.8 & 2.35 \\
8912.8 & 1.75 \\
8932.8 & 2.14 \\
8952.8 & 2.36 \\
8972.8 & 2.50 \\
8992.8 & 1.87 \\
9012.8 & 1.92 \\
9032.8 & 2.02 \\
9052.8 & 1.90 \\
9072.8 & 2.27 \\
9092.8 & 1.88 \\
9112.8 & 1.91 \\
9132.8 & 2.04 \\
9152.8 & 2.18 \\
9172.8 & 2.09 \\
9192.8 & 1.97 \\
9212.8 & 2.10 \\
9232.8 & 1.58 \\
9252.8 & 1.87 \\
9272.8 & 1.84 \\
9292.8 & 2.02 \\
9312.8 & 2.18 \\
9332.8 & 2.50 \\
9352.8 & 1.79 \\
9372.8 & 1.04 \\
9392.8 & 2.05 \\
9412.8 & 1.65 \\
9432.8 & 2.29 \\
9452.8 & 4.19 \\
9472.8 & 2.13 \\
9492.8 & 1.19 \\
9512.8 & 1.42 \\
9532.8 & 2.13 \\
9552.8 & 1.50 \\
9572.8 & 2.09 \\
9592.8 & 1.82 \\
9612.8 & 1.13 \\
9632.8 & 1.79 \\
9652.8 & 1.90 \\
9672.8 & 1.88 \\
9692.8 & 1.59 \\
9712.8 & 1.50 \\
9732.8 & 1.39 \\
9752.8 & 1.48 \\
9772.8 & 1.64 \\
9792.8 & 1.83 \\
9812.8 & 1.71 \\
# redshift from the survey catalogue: 0.17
